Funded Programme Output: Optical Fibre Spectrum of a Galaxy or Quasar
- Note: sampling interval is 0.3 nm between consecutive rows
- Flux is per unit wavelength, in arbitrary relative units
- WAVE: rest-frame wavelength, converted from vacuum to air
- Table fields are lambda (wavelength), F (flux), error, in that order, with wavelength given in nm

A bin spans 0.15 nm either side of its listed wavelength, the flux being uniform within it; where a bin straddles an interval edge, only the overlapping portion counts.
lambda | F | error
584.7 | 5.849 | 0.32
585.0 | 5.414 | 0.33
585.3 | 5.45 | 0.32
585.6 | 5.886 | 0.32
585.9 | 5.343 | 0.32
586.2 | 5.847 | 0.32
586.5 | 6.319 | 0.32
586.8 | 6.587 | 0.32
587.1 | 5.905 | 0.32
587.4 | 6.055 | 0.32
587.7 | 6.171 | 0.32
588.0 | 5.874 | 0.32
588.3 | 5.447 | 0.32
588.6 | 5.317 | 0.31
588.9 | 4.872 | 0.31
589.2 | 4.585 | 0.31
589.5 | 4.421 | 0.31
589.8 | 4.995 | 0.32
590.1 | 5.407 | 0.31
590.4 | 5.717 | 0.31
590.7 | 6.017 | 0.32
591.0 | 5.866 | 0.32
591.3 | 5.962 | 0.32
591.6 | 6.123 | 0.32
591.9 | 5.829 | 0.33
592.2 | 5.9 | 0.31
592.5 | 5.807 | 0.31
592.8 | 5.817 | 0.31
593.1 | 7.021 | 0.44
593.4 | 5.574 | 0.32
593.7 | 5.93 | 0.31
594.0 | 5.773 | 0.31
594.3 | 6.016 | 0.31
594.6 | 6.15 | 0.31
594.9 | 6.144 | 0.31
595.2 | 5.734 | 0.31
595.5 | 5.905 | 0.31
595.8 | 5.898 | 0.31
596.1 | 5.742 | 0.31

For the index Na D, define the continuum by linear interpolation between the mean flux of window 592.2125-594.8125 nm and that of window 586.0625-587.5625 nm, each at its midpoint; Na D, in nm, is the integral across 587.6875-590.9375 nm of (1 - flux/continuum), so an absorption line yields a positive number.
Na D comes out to 0.41 nm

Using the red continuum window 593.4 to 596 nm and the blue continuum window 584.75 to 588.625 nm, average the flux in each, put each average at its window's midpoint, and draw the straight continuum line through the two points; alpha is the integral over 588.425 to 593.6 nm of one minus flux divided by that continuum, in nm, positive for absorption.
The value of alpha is 0.24 nm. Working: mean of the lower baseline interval 5.83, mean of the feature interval 5.6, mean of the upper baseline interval 5.92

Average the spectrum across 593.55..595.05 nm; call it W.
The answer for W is 6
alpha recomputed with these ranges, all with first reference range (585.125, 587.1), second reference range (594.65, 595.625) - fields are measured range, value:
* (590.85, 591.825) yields -0.01 nm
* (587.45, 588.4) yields 0.01 nm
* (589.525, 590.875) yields 0.11 nm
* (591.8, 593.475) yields -0.02 nm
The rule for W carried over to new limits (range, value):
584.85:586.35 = 5.59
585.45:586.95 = 6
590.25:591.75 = 5.94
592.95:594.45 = 6.06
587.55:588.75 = 5.7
